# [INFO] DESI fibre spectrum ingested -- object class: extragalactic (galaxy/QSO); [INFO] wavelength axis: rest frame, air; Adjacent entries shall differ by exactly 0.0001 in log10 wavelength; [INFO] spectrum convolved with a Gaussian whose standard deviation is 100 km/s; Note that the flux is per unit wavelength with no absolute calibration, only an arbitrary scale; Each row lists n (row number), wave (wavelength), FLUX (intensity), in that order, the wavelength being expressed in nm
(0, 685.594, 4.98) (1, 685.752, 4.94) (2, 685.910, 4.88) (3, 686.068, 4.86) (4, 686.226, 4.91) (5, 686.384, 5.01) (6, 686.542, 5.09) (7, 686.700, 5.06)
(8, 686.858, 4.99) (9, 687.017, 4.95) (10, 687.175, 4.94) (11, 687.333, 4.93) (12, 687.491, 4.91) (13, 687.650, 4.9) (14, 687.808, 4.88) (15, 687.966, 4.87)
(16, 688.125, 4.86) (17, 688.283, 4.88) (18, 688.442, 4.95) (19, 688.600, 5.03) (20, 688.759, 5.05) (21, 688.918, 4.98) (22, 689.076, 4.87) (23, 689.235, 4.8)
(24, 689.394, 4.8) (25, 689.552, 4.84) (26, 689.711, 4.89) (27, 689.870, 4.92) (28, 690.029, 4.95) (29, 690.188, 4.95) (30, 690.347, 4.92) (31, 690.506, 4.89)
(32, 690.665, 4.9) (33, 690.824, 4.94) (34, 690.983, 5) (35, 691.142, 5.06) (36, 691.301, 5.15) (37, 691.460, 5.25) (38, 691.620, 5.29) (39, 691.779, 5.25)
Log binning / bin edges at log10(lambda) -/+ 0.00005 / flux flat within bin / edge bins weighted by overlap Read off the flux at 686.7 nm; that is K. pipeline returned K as 5.06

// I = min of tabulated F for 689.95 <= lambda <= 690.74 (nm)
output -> 4.89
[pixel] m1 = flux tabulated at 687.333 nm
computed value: 4.93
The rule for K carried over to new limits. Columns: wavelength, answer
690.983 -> 5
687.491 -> 4.91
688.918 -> 4.98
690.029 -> 4.95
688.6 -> 5.03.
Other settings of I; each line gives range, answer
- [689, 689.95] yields 4.8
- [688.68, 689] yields 4.98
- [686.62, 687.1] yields 4.95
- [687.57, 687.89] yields 4.88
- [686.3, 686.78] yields 5.01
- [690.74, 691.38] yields 4.94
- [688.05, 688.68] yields 4.86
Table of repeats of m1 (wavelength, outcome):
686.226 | 4.91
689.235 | 4.8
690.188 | 4.95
